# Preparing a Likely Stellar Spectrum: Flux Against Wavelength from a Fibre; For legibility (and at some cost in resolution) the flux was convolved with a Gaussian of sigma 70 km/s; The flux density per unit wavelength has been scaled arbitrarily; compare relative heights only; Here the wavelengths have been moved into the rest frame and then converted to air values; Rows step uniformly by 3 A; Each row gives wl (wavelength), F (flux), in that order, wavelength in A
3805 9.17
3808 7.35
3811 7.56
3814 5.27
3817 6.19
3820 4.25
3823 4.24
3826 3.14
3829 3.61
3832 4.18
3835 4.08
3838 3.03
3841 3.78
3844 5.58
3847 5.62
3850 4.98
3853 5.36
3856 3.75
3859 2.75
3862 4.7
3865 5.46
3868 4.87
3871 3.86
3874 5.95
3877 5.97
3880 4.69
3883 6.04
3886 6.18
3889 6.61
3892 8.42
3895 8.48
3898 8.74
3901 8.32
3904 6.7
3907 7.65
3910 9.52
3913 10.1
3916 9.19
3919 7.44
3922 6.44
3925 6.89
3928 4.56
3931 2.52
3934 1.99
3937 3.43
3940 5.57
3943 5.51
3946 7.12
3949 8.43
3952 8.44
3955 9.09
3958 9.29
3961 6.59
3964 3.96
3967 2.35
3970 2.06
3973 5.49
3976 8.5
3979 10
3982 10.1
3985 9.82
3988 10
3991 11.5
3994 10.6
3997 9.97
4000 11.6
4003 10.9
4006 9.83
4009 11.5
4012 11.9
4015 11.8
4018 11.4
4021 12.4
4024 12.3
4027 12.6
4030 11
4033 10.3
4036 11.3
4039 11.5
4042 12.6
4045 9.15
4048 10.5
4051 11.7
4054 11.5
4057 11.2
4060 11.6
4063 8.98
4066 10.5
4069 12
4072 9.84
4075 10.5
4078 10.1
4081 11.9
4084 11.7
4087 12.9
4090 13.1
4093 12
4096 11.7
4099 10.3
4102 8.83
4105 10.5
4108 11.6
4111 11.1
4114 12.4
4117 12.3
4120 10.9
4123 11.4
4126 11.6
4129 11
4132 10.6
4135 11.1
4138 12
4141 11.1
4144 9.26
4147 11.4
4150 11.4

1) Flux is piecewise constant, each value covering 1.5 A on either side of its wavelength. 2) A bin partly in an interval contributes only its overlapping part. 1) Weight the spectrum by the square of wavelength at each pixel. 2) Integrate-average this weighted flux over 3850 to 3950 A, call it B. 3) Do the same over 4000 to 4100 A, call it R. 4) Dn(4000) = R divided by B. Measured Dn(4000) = 1.99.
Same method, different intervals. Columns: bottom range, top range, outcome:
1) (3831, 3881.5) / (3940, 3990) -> 1.66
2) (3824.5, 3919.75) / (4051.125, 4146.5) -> 2.11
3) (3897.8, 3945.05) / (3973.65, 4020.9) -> 1.70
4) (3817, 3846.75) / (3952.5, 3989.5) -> 1.88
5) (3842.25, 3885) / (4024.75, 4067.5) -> 2.43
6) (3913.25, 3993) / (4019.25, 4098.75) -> 1.74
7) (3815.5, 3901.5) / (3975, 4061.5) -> 2.28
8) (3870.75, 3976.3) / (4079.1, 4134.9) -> 1.94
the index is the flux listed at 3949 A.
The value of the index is 8.43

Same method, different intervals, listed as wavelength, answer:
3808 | 7.35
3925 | 6.89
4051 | 11.7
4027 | 12.6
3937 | 3.43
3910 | 9.52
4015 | 11.8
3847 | 5.62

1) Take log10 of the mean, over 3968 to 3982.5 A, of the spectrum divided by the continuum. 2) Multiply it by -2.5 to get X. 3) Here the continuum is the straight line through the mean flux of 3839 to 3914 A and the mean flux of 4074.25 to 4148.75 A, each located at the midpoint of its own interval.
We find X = 0.21 mag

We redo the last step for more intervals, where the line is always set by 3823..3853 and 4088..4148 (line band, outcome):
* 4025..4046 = -0.23 mag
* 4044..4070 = -0.12 mag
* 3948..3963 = -0.15 mag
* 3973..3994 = -0.22 mag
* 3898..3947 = -0.04 mag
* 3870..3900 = -0.20 mag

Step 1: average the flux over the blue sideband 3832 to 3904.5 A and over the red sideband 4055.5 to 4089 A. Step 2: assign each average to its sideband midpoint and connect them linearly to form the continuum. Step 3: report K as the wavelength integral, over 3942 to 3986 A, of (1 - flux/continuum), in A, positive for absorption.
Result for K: 5.5 A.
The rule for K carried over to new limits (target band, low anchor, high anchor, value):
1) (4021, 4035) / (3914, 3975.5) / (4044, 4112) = -3.9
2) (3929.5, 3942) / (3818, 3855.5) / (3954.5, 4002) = 6.4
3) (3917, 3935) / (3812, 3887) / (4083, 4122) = 4.1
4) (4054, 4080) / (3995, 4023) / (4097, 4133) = 1.1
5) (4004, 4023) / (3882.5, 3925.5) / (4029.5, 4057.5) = -2.0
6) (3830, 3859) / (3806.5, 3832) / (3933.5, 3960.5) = 5.7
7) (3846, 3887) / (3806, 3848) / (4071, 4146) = 5.6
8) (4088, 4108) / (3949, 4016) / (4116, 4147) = -1.0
